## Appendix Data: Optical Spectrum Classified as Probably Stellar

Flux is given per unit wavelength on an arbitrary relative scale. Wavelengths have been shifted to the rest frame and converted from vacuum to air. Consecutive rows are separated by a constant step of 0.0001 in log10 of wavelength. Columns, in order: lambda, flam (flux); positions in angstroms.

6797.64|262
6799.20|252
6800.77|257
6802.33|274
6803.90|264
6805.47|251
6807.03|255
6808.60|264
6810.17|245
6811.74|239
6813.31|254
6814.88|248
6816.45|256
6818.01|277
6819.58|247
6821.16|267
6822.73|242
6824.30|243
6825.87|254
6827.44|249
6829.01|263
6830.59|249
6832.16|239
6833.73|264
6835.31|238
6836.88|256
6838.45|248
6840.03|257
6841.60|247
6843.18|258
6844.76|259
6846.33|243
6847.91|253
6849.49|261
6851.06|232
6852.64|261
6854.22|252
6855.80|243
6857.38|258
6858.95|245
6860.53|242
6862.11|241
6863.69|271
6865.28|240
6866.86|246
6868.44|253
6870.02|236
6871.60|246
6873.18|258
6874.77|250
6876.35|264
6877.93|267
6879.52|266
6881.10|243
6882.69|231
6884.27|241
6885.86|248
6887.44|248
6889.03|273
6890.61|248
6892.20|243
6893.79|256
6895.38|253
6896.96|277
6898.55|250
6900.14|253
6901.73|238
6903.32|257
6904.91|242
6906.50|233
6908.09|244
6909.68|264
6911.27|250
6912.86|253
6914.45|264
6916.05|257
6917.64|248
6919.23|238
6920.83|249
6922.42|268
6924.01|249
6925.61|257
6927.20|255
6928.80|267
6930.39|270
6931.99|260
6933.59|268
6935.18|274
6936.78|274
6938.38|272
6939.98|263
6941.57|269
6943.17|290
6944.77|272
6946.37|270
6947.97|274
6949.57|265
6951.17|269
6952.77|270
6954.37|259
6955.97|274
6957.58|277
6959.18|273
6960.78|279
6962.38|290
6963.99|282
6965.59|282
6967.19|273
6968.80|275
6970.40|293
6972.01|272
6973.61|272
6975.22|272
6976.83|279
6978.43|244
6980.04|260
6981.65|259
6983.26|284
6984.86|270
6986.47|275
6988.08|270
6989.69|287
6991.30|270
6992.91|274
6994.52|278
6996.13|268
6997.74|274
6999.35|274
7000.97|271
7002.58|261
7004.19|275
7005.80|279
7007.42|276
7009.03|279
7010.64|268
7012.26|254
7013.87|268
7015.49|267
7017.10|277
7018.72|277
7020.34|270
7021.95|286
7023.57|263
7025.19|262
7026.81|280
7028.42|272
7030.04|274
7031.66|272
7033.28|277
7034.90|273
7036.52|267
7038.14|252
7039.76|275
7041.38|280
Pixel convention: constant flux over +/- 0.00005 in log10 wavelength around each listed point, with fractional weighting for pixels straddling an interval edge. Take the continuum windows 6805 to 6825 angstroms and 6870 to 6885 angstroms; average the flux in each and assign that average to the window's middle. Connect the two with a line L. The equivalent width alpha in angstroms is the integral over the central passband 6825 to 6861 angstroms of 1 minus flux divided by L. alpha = 0.2 angstroms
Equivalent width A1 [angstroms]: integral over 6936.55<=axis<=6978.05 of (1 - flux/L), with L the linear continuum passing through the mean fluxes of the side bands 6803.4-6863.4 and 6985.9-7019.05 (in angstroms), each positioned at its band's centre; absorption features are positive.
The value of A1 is -1.2 angstroms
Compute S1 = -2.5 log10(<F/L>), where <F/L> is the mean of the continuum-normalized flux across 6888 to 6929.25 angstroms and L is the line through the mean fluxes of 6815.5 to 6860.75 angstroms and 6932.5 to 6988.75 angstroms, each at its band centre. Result 0.04 mag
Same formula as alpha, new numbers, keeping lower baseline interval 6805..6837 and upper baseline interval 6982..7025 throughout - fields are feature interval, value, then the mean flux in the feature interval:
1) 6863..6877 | 0.35 angstroms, 251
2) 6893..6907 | 0.52 angstroms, 251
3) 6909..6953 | 0.18 angstroms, 263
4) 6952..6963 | -0.28 angstroms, 274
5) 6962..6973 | -0.49 angstroms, 281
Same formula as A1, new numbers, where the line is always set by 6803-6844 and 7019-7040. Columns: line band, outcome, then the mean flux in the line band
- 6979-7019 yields -0.5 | 272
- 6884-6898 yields 0.2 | 255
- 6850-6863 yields 0.4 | 247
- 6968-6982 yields -0.2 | 270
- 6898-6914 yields 0.7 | 249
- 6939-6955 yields -0.4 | 270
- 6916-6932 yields 0.4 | 256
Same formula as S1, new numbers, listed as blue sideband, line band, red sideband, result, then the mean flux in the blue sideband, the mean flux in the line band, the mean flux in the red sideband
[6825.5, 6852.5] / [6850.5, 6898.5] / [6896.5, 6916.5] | 0.002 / 251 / 251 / 252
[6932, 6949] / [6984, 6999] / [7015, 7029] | -0.007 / 272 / 274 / 273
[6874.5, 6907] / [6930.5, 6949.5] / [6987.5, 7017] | -0.043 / 252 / 271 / 272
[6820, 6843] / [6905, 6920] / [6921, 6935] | 0.044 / 251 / 250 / 262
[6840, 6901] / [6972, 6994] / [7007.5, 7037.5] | -0.018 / 252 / 271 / 271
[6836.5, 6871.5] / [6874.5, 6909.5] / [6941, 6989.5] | 0.028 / 250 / 251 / 273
